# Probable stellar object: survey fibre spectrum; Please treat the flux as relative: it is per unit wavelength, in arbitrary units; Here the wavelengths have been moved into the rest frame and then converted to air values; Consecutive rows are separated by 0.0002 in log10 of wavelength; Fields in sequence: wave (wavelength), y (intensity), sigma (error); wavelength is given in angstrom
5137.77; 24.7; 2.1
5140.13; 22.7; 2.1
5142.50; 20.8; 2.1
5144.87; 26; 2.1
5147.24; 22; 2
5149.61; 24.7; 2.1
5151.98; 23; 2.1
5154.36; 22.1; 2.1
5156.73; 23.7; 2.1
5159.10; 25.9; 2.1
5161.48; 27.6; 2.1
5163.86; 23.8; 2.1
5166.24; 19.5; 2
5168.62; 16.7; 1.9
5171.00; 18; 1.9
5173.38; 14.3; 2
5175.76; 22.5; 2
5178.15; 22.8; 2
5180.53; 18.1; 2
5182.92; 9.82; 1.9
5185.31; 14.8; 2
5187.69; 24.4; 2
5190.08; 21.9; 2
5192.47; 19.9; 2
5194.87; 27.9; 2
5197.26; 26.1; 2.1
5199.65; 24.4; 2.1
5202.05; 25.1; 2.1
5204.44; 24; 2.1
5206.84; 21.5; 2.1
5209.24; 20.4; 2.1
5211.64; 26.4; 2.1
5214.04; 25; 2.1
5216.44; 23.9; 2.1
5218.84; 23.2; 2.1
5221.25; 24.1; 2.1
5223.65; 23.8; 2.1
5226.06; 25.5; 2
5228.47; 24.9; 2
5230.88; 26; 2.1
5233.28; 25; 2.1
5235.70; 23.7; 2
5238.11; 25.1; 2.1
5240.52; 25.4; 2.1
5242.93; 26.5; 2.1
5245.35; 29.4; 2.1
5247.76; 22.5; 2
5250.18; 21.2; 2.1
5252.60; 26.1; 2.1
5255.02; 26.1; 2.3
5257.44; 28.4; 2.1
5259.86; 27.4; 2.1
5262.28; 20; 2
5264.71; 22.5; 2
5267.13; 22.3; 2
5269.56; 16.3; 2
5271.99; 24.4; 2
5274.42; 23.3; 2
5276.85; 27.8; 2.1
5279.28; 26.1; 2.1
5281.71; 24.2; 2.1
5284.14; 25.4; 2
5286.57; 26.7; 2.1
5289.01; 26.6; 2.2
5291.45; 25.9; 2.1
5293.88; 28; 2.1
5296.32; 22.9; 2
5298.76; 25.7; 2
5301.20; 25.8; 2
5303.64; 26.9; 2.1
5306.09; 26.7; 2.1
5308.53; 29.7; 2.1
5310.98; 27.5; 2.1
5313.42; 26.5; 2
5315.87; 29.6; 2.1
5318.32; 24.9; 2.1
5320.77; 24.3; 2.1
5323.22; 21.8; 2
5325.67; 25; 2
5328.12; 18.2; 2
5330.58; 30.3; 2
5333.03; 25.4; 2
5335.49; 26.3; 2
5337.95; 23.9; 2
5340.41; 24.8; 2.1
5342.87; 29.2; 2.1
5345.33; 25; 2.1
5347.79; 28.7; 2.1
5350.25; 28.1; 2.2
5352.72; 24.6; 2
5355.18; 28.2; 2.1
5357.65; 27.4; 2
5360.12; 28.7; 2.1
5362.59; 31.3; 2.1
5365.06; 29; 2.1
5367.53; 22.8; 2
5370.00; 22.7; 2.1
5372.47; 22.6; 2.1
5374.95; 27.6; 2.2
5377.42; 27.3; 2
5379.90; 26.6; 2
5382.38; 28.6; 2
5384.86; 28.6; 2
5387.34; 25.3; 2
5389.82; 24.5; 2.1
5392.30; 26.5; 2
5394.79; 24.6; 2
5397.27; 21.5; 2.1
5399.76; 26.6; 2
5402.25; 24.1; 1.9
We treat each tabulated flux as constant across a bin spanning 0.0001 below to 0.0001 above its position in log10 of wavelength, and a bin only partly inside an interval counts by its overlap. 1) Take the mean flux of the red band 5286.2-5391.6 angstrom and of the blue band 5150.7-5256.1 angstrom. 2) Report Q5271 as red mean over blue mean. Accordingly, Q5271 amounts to 1.14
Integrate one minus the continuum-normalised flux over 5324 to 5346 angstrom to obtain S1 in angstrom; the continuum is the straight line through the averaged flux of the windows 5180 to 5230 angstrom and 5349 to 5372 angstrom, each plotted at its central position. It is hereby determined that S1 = 0.74 angstrom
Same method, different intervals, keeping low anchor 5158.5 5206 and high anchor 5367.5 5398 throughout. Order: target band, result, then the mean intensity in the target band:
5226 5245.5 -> -2.7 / 25.5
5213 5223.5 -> -0.9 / 24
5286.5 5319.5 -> -3.9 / 26.7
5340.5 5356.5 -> -1.5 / 27.1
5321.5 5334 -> 0.1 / 24.1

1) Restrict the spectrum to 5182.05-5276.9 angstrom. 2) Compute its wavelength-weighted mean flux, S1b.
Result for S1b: 23.7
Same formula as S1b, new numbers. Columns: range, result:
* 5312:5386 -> 26.3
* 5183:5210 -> 22.3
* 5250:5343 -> 25.2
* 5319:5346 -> 24.9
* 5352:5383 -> 26.7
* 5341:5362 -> 27.5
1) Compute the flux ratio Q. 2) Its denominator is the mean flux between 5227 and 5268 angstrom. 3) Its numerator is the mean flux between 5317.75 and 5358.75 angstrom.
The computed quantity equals 1.0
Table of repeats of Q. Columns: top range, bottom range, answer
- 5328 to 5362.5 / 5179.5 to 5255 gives 1.14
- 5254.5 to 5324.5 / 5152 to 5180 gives 1.18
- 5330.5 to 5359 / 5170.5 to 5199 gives 1.32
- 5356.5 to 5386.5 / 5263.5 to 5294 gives 1.10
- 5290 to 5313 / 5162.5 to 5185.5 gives 1.46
